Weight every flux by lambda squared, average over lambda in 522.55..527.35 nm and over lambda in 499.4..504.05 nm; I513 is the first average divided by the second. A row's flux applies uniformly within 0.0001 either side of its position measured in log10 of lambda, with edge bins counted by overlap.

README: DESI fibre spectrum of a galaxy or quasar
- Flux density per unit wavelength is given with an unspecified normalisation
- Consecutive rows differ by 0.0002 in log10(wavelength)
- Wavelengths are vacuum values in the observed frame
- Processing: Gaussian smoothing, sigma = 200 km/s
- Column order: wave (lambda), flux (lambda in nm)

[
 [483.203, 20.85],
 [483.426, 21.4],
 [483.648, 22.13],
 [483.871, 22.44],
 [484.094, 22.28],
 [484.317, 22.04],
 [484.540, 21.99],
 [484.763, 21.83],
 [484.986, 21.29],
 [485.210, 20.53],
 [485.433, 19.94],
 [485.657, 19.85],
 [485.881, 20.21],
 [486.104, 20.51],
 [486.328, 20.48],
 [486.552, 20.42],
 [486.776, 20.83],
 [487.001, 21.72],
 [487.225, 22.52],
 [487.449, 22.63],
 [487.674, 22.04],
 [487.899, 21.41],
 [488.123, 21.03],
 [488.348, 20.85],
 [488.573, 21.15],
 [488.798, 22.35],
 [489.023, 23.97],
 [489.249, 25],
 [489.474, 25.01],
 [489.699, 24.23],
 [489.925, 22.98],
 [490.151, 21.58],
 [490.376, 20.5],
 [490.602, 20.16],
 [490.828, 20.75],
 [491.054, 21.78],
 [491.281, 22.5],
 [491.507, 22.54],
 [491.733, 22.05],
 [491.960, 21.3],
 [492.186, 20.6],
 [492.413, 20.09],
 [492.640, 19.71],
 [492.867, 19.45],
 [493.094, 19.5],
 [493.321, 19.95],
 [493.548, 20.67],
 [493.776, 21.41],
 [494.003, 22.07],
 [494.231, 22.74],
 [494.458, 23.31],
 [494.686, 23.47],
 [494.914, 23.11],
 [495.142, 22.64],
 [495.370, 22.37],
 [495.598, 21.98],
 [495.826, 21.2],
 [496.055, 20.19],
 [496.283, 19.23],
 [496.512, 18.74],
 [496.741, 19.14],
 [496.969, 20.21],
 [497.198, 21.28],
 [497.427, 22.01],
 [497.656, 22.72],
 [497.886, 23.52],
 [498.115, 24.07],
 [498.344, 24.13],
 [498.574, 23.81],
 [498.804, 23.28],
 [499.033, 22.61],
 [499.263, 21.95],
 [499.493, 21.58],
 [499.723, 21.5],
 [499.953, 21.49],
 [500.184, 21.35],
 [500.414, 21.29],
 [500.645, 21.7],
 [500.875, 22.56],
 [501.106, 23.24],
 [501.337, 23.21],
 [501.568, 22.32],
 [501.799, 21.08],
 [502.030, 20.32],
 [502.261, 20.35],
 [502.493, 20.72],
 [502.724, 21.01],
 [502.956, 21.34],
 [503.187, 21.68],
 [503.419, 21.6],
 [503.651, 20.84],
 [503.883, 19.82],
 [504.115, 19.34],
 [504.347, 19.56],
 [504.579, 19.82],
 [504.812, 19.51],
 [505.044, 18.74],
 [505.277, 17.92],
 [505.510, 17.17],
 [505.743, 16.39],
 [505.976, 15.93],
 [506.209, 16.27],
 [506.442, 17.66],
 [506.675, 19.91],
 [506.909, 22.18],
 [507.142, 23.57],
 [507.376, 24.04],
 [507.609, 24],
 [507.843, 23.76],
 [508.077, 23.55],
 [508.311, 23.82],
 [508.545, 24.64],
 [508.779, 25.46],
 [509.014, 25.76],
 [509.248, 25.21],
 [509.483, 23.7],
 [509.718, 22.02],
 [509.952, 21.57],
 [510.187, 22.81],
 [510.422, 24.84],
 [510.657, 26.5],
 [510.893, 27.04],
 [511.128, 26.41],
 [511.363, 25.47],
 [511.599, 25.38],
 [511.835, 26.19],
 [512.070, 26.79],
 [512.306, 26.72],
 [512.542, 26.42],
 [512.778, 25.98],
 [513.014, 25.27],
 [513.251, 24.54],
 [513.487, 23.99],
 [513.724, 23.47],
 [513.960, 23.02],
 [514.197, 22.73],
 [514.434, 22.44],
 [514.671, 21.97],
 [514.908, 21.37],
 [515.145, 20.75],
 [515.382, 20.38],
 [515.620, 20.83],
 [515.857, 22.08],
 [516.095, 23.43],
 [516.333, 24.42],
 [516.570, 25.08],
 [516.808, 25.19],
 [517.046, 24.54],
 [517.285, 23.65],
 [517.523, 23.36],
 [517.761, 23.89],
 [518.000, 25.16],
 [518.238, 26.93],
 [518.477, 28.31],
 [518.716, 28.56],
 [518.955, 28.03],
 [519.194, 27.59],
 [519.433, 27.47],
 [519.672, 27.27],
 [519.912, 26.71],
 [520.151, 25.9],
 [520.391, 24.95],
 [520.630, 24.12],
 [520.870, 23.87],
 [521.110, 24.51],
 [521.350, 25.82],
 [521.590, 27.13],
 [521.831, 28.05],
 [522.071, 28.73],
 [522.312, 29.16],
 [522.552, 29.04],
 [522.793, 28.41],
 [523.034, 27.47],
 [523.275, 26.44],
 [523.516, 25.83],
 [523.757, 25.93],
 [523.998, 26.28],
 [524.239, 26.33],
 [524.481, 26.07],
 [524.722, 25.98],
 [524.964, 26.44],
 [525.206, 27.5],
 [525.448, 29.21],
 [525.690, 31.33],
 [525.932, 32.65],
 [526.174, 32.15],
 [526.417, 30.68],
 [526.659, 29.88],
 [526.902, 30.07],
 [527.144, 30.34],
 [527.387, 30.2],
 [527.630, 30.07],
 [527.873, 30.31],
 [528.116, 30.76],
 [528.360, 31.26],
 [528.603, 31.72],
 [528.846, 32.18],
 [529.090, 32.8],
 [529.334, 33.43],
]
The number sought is 1.45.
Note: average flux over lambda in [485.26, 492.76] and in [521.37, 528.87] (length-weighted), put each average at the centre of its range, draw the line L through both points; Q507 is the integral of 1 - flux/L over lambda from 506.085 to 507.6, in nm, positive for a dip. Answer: 0.26 nm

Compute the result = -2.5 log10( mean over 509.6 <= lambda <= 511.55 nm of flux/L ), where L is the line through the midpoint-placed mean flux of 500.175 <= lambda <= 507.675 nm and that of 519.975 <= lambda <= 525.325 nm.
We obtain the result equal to -0.091 mag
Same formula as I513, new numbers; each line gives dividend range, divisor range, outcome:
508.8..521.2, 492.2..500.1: 1.23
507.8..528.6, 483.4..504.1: 1.33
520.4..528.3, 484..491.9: 1.50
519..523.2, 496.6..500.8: 1.33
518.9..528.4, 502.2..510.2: 1.41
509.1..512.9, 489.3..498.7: 1.24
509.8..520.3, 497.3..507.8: 1.23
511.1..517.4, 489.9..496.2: 1.22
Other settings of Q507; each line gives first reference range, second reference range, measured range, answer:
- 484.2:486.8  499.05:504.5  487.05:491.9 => -0.295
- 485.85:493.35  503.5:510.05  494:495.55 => -0.101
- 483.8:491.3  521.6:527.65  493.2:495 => 0.067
